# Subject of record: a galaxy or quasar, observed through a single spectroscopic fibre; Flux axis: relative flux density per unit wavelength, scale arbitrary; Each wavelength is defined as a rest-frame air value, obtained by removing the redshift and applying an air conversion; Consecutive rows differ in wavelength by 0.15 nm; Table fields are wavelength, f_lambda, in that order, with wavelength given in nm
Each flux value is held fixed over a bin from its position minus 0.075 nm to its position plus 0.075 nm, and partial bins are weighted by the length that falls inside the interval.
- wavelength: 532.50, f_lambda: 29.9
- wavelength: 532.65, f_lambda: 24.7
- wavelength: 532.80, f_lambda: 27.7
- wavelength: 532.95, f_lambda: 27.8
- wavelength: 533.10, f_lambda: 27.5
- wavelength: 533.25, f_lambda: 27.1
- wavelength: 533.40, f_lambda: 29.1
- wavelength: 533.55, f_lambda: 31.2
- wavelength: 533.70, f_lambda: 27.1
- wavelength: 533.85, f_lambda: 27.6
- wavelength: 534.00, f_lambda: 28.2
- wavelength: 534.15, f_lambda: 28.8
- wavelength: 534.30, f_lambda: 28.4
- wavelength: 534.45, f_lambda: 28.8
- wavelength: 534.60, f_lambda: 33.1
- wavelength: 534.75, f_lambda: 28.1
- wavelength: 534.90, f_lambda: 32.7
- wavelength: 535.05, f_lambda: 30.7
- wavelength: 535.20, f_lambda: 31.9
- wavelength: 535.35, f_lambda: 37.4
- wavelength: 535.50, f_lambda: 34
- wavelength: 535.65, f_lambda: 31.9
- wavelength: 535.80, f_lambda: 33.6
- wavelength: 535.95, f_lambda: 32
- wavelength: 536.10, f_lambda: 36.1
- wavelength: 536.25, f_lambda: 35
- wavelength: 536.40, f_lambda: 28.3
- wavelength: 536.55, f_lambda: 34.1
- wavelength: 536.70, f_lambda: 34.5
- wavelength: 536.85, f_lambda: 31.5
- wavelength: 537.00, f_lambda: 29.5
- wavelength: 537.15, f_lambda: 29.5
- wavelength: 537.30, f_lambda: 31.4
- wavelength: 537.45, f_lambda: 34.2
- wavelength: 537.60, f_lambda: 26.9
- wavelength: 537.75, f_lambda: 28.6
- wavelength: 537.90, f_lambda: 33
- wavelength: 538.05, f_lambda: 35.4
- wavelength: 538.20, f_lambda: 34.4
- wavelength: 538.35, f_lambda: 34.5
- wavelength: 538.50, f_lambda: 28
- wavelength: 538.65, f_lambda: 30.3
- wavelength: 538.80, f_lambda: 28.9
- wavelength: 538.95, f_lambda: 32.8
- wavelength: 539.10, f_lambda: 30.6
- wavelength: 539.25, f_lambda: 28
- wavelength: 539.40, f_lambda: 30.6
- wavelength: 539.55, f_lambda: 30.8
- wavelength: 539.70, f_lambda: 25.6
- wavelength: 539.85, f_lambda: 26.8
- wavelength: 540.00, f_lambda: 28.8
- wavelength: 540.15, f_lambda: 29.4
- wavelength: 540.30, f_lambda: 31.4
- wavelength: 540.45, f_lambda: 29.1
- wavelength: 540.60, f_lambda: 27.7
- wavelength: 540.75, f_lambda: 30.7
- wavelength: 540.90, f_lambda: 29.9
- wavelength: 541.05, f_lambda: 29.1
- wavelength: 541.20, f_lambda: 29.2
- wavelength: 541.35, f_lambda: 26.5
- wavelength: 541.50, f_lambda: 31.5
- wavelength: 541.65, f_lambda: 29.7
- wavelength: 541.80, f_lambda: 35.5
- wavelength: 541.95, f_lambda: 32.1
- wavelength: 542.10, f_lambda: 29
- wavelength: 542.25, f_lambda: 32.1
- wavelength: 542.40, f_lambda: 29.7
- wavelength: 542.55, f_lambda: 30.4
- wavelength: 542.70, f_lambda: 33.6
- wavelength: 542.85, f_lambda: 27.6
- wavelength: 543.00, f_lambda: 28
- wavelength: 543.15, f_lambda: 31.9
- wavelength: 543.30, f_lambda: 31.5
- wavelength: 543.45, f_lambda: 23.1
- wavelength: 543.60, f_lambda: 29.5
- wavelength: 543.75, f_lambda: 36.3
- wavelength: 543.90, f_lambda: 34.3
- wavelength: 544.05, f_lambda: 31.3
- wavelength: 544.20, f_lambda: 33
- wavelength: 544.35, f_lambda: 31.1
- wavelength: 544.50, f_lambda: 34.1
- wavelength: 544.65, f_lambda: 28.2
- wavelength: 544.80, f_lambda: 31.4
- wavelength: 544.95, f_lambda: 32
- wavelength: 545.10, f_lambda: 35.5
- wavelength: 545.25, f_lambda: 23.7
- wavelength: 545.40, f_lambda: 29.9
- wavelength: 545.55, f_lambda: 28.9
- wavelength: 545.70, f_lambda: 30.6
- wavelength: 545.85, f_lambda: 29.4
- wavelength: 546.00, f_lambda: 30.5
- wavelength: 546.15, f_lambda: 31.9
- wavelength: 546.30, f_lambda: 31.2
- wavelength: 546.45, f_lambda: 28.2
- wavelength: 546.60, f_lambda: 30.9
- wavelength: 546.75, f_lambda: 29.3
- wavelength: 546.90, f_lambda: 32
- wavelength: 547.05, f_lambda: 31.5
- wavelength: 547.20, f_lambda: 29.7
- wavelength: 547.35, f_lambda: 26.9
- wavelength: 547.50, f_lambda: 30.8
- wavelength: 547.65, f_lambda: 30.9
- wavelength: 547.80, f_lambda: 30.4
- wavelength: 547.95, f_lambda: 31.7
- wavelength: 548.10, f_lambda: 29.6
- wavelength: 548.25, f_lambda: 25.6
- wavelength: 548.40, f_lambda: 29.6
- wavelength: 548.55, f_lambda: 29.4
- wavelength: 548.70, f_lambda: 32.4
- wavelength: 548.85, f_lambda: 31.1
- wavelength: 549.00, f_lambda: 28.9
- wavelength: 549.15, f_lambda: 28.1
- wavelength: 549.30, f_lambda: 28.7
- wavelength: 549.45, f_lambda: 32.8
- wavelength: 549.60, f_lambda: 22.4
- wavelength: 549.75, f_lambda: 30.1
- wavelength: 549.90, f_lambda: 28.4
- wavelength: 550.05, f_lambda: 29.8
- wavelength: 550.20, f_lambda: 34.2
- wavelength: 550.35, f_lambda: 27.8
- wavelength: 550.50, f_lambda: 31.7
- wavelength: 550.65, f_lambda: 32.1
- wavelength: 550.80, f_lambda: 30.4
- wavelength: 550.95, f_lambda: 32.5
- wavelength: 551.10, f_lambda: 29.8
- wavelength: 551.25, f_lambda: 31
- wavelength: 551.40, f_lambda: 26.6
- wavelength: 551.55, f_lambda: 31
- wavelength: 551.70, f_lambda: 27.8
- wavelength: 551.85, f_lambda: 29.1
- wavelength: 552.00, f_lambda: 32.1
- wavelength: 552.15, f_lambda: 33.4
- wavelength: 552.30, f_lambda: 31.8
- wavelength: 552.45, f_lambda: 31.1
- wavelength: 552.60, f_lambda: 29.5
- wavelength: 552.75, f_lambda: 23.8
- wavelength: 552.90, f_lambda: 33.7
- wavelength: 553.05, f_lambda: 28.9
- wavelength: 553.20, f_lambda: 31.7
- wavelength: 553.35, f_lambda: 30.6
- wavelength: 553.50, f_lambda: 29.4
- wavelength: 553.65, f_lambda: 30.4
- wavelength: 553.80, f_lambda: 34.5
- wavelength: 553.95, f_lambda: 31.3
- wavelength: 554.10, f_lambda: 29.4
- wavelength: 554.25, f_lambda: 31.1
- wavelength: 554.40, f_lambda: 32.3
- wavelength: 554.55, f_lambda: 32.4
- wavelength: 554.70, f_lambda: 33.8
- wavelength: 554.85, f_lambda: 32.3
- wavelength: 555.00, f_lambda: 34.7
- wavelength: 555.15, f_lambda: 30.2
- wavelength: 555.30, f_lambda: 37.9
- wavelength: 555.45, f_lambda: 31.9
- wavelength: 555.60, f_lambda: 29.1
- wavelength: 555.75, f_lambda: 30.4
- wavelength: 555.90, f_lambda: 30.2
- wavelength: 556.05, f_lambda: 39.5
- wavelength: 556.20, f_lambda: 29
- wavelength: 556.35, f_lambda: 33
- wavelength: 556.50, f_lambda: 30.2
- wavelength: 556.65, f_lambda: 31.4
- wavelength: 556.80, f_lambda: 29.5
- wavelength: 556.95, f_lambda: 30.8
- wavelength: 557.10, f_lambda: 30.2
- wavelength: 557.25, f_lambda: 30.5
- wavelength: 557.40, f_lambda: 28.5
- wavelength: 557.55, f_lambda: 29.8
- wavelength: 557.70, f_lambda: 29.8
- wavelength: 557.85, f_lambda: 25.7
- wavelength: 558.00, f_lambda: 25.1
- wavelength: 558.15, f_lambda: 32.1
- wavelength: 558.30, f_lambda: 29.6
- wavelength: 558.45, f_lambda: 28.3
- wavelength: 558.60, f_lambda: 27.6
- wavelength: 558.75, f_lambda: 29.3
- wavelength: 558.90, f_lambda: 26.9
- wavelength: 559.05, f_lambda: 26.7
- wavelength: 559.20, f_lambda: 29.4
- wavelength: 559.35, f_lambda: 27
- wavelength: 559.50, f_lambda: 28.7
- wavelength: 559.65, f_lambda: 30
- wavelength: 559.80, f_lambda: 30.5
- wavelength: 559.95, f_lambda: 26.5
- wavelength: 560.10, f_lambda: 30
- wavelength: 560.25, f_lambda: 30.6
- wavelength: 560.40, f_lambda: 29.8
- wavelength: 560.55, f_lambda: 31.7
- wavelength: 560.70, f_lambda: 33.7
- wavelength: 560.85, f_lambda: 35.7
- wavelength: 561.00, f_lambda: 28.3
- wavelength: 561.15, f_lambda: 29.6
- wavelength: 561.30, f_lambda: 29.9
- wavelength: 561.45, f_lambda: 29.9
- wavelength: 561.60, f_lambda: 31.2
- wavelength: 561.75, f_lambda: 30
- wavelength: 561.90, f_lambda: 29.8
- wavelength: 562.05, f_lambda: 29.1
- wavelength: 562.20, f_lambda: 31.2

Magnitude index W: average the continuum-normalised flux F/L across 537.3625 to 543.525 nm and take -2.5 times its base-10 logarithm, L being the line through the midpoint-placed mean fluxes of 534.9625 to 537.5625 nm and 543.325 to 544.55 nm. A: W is 0.06 mag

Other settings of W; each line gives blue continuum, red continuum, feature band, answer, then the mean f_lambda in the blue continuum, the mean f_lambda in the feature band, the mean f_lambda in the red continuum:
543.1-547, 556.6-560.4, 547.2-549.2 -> 0.02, 30.8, 29.7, 29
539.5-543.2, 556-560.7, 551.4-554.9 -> -0.04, 29.8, 30.8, 29.6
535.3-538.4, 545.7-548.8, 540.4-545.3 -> 0.02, 32.6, 30.6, 30.1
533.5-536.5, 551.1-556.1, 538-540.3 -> 0.03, 31.3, 30.3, 31.2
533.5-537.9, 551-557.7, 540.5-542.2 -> 0.04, 31.2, 30.1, 31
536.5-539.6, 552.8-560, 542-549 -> 0.02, 31.3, 30.4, 30.4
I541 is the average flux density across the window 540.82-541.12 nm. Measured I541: 29.5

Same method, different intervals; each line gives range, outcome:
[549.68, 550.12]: 29.4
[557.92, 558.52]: 28.8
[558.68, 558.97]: 28.1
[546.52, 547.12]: 30.9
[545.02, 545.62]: 29.5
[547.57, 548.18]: 30.6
